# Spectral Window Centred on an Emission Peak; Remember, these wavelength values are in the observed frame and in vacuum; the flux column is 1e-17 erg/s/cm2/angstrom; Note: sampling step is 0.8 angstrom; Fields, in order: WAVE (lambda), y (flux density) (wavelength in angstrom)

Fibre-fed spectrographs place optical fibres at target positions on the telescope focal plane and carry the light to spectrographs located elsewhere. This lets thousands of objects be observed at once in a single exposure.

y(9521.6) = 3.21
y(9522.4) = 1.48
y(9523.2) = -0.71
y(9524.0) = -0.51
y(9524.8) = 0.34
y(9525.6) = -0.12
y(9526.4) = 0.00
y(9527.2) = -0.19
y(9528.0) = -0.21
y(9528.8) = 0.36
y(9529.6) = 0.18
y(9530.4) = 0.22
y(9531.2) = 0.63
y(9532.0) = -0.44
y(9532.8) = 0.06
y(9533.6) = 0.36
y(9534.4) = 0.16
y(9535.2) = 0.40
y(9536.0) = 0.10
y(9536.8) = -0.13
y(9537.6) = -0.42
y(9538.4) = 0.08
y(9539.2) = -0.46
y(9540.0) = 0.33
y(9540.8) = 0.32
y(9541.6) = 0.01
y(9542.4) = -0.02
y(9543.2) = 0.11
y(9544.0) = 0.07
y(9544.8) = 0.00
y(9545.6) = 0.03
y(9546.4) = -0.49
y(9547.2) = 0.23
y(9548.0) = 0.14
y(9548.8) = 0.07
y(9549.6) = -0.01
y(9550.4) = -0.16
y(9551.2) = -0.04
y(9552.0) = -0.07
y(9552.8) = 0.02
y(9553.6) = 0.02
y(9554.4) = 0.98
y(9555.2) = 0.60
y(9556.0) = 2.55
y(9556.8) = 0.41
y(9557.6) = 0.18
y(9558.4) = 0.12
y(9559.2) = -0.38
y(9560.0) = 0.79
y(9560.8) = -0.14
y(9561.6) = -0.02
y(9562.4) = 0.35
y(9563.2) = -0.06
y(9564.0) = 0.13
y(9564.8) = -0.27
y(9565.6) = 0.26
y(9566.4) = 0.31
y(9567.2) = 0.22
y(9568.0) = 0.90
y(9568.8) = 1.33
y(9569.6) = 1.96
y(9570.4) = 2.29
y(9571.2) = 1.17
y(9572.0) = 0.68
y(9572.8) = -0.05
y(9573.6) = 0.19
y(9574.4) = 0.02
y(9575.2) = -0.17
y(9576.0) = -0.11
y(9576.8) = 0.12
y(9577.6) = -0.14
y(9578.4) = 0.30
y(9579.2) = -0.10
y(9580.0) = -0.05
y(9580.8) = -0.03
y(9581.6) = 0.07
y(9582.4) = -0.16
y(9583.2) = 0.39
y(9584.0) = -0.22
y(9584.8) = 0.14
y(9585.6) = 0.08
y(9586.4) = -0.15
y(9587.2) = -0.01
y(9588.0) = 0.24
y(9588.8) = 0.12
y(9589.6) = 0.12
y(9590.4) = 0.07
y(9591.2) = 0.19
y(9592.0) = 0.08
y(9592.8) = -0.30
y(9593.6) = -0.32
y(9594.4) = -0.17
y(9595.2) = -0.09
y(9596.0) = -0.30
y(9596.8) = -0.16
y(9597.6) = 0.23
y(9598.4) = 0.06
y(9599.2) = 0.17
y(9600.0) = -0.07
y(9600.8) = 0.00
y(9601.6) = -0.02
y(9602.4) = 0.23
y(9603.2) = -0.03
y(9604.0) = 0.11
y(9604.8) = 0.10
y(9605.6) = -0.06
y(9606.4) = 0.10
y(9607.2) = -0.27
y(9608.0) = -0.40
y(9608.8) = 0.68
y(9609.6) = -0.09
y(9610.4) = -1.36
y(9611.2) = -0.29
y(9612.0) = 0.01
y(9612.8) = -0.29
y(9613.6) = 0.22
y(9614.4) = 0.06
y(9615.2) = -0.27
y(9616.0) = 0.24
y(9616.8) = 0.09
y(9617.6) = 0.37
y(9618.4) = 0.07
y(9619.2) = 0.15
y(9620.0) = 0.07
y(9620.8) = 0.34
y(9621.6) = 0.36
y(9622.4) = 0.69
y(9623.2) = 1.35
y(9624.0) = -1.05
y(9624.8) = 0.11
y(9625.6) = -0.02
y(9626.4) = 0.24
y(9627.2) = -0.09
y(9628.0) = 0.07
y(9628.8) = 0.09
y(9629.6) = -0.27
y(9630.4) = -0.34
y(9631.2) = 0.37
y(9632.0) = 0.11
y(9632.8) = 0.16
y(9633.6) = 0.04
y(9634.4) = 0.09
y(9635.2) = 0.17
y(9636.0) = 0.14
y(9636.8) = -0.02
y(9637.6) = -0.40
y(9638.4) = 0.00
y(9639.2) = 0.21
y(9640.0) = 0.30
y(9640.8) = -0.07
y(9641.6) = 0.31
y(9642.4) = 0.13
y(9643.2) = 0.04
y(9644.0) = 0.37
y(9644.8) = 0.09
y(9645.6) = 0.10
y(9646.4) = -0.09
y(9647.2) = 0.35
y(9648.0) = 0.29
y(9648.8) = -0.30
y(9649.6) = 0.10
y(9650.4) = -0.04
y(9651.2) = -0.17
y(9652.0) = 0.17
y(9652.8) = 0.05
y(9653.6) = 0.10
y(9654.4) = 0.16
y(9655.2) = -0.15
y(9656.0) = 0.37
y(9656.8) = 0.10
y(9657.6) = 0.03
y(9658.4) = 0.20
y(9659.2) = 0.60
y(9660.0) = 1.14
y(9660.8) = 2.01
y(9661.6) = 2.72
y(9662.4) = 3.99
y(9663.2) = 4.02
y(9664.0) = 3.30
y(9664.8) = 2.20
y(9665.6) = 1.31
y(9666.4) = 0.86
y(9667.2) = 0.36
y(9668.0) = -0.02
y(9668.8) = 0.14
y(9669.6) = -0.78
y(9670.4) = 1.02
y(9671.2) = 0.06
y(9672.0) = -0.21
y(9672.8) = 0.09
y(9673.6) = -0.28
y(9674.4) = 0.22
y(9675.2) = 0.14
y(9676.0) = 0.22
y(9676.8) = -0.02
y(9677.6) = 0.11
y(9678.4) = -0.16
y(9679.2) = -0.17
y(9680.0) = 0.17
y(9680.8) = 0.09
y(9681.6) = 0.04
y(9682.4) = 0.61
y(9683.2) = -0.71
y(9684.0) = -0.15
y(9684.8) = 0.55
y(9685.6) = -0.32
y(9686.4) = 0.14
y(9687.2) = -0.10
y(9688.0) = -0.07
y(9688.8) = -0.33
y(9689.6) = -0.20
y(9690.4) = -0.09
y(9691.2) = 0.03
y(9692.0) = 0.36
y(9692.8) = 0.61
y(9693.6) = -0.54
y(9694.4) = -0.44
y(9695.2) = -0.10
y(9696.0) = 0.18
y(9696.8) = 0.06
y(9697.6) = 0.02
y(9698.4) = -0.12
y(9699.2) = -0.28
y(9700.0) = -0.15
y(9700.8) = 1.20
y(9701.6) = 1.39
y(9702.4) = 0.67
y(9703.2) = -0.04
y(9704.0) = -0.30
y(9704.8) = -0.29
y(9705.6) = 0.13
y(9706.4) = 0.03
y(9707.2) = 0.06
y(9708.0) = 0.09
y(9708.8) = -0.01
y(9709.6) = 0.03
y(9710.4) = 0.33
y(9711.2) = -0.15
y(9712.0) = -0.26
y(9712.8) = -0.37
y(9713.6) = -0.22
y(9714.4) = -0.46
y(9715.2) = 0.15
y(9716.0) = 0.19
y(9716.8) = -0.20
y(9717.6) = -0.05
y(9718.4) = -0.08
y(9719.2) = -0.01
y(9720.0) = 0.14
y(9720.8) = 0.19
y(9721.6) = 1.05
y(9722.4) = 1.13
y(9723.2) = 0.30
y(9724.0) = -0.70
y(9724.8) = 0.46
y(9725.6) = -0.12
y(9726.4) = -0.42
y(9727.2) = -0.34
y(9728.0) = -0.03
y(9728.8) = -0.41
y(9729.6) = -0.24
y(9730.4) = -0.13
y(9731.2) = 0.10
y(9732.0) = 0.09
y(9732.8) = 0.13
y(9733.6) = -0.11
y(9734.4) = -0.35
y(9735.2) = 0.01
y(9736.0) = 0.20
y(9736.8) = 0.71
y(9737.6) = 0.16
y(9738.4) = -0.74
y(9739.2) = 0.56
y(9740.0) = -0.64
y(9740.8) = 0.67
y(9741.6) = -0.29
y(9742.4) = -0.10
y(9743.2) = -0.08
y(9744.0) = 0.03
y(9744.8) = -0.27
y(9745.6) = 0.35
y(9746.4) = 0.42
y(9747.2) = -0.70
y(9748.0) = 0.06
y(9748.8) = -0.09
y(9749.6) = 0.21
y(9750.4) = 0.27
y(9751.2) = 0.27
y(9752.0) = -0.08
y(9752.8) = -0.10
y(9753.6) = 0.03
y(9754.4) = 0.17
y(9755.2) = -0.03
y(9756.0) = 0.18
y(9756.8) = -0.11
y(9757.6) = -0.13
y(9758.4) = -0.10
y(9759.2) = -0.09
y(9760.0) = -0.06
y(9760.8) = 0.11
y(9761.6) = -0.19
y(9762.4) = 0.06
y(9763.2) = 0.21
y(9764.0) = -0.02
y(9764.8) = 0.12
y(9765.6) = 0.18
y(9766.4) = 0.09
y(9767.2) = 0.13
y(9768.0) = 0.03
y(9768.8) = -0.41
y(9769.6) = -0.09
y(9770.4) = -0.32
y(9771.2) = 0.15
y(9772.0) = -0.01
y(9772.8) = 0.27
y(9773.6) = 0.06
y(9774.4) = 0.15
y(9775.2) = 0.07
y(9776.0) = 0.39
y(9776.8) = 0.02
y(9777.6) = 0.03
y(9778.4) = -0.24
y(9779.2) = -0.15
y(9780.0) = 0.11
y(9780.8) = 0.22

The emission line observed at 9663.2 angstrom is [O III] 5007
